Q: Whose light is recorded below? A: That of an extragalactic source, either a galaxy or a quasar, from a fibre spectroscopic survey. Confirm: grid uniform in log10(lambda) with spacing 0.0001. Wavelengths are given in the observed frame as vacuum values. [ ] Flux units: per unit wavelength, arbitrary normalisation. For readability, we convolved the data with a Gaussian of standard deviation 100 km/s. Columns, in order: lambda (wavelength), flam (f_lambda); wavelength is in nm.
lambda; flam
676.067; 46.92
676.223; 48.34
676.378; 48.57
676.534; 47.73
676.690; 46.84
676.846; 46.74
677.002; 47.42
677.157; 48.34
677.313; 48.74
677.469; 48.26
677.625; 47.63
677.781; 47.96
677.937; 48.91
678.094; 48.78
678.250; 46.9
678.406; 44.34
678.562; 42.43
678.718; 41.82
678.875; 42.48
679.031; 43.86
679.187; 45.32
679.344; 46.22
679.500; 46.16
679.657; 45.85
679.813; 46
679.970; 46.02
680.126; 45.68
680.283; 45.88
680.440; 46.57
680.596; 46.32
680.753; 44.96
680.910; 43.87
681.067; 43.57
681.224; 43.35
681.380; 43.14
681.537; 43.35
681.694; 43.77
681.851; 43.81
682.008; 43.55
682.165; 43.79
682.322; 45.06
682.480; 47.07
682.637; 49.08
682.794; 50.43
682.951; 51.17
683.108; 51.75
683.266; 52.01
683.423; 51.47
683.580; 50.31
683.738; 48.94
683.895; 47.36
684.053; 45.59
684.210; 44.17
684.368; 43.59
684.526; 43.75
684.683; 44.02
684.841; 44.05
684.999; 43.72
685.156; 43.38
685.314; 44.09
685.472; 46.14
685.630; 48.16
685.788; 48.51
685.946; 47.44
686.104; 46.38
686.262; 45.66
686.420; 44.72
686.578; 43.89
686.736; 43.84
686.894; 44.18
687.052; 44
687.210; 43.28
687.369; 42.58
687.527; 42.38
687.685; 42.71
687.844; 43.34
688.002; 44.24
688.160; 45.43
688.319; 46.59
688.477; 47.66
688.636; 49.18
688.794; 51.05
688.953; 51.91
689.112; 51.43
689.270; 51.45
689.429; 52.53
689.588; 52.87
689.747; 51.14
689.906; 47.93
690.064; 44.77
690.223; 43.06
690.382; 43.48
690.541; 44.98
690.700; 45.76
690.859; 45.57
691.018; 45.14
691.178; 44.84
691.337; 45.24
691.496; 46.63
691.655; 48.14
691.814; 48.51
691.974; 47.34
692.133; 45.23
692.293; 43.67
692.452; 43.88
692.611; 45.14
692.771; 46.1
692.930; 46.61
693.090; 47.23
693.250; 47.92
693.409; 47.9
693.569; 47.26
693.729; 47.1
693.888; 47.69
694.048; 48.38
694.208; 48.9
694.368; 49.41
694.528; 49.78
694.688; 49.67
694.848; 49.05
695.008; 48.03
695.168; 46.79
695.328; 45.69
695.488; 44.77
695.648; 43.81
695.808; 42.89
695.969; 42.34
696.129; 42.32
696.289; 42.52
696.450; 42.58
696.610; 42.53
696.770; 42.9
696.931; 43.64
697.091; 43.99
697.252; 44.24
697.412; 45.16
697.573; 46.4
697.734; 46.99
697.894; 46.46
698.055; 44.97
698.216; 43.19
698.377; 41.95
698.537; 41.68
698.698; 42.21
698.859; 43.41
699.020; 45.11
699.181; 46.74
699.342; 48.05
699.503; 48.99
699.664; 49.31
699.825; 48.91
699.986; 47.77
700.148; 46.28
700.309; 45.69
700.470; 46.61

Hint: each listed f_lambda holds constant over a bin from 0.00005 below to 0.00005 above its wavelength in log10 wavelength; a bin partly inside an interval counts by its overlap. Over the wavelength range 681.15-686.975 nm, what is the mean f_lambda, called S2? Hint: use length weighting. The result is 46.1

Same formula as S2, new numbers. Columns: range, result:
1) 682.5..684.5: 48.6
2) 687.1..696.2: 46.6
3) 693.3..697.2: 45.8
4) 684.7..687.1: 45.2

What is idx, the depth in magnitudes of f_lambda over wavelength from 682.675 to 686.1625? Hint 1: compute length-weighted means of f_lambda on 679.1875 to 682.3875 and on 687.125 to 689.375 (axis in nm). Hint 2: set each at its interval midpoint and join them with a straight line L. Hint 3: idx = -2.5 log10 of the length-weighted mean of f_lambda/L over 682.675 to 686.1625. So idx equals -0.03 mag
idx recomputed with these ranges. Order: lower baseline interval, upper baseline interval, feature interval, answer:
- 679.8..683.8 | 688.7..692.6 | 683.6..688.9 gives 0.04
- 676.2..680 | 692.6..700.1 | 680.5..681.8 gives 0.05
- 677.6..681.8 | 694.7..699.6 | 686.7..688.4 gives 0.03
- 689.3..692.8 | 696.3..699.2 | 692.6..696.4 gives -0.03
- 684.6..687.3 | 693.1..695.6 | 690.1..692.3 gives 0.03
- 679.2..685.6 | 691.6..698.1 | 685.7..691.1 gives -0.01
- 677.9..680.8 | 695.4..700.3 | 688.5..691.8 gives -0.07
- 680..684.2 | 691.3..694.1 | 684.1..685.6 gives 0.06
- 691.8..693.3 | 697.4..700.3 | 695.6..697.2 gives 0.07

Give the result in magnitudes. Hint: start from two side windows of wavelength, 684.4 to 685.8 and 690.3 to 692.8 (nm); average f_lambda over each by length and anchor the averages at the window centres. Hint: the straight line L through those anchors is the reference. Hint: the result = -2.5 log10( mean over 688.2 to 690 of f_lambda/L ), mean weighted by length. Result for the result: -0.111 mag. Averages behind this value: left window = 44.9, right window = 45.6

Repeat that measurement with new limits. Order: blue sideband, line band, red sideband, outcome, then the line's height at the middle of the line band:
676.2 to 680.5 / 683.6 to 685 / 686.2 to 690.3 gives 0.03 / 46.5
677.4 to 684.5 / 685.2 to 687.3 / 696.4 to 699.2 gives 0.00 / 45.5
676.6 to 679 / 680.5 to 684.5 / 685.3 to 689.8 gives 0.00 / 46.6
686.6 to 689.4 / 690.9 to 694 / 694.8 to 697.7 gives -0.03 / 45.3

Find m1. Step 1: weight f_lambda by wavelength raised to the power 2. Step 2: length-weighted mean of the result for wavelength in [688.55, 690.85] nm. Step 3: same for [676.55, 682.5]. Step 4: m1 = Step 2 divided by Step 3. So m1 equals 1.1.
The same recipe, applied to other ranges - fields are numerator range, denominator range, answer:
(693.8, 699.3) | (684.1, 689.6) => 1.01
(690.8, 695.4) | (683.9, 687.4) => 1.07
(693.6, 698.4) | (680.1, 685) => 1.03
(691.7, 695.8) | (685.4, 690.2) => 1.02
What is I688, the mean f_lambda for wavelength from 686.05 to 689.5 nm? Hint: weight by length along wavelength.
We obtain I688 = 46.3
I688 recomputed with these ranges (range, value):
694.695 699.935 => 45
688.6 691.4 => 47.9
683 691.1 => 46.5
